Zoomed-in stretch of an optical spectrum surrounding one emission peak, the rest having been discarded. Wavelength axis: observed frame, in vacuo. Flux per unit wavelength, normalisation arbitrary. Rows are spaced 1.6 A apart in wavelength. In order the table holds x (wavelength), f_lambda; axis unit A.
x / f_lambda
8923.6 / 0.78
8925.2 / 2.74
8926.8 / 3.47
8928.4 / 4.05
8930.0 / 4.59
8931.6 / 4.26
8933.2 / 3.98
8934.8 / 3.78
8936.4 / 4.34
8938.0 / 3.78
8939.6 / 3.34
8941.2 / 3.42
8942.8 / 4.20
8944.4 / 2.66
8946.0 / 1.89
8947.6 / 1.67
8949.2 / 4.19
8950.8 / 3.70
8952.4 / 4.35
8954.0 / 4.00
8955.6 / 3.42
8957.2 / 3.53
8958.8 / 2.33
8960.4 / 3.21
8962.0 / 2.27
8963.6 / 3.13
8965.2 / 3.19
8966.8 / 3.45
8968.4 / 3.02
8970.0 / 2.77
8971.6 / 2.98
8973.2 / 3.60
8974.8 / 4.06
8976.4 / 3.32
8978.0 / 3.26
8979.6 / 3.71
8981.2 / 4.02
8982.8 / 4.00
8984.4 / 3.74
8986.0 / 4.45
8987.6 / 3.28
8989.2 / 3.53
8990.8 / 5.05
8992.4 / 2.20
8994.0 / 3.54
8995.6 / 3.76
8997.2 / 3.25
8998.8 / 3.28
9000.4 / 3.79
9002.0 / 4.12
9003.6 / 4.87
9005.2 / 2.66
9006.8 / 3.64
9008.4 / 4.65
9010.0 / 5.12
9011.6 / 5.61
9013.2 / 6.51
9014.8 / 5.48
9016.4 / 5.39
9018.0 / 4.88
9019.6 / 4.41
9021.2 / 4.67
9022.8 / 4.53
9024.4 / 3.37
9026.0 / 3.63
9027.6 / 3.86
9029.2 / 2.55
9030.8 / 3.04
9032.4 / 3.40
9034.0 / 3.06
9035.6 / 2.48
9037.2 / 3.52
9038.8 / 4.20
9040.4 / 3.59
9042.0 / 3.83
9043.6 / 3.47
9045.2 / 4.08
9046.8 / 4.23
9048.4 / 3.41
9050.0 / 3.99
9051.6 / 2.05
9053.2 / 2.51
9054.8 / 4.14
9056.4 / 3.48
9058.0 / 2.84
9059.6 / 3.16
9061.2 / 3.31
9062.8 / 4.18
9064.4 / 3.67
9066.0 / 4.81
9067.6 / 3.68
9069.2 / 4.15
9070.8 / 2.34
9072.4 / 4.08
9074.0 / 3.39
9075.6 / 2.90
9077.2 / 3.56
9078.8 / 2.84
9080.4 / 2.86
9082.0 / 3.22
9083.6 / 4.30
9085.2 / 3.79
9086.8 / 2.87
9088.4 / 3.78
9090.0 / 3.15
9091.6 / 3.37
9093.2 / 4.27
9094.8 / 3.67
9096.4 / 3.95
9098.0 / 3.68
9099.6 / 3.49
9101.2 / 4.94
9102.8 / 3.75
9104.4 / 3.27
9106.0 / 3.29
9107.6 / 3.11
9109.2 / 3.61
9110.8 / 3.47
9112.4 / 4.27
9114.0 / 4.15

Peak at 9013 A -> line H-beta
